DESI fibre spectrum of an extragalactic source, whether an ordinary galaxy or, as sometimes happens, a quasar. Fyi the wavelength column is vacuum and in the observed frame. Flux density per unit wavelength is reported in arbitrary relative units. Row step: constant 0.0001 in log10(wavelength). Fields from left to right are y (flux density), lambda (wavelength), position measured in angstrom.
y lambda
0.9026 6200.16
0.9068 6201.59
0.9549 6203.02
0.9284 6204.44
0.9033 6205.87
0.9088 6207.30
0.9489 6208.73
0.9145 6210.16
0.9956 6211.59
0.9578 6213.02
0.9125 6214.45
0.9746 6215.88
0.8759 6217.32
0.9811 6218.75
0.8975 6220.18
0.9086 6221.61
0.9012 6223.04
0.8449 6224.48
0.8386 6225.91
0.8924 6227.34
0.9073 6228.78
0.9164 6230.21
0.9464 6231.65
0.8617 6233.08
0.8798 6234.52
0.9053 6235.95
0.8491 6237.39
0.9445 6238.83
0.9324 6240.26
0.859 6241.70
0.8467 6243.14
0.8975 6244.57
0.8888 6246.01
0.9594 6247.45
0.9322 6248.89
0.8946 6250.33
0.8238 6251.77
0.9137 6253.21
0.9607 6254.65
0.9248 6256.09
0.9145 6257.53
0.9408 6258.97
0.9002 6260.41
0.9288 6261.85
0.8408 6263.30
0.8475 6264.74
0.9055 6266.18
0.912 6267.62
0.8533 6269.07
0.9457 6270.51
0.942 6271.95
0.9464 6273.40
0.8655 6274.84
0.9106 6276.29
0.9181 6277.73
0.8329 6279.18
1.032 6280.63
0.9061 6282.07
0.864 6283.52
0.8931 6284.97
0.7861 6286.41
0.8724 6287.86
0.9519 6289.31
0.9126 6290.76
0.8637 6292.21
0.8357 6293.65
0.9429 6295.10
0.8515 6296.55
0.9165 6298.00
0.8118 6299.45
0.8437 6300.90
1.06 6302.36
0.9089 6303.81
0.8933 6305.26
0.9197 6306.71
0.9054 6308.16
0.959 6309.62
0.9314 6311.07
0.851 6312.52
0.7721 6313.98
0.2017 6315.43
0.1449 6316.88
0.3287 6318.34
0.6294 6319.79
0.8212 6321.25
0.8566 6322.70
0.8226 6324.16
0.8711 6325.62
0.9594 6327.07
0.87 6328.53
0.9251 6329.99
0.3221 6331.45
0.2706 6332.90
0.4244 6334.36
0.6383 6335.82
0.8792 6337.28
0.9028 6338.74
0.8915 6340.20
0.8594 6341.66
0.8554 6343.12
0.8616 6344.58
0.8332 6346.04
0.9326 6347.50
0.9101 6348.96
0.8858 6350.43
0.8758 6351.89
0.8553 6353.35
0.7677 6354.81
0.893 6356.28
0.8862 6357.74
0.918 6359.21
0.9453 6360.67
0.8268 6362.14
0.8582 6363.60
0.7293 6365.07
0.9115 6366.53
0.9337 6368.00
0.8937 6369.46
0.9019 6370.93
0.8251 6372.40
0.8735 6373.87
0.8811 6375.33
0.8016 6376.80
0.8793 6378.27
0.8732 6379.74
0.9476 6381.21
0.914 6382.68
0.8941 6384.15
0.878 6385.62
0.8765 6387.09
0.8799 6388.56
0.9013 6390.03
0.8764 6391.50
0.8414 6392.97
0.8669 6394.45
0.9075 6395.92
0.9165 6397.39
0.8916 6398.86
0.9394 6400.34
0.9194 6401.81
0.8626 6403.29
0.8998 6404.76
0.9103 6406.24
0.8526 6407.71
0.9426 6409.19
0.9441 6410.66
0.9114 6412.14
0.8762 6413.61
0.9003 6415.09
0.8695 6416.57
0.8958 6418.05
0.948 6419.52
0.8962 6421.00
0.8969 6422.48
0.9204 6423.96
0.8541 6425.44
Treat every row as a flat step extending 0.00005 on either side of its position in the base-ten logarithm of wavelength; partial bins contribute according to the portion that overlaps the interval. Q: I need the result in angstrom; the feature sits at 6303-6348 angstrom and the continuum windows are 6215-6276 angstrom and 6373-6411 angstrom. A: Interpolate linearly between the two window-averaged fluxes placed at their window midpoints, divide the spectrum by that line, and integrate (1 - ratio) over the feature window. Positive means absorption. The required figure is 7.36 angstrom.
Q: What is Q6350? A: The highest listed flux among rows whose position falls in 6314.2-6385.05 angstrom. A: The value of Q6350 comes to 0.9594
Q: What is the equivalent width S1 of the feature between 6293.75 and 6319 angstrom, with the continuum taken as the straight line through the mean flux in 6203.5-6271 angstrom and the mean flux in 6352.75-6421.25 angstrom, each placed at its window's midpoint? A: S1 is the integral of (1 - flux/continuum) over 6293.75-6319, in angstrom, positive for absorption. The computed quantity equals 3.3 angstrom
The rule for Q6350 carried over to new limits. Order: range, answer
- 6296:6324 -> 1.06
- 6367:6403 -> 0.9476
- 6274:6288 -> 1.032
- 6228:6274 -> 0.9607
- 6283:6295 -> 0.9519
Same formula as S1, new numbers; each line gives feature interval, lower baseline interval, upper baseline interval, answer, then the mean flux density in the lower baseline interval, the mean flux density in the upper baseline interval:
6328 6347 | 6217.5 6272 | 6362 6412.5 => 3.3 angstrom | 0.9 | 0.885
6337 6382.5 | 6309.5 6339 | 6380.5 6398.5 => -4.8 angstrom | 0.676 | 0.892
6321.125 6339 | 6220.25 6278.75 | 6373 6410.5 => 3.3 angstrom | 0.9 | 0.89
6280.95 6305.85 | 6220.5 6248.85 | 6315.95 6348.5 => -3.2 angstrom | 0.895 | 0.721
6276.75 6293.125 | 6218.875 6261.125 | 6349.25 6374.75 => -0.1 angstrom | 0.901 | 0.87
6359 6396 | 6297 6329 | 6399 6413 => -0.3 angstrom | 0.785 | 0.908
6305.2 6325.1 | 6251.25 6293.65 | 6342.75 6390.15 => 3.9 angstrom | 0.9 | 0.876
